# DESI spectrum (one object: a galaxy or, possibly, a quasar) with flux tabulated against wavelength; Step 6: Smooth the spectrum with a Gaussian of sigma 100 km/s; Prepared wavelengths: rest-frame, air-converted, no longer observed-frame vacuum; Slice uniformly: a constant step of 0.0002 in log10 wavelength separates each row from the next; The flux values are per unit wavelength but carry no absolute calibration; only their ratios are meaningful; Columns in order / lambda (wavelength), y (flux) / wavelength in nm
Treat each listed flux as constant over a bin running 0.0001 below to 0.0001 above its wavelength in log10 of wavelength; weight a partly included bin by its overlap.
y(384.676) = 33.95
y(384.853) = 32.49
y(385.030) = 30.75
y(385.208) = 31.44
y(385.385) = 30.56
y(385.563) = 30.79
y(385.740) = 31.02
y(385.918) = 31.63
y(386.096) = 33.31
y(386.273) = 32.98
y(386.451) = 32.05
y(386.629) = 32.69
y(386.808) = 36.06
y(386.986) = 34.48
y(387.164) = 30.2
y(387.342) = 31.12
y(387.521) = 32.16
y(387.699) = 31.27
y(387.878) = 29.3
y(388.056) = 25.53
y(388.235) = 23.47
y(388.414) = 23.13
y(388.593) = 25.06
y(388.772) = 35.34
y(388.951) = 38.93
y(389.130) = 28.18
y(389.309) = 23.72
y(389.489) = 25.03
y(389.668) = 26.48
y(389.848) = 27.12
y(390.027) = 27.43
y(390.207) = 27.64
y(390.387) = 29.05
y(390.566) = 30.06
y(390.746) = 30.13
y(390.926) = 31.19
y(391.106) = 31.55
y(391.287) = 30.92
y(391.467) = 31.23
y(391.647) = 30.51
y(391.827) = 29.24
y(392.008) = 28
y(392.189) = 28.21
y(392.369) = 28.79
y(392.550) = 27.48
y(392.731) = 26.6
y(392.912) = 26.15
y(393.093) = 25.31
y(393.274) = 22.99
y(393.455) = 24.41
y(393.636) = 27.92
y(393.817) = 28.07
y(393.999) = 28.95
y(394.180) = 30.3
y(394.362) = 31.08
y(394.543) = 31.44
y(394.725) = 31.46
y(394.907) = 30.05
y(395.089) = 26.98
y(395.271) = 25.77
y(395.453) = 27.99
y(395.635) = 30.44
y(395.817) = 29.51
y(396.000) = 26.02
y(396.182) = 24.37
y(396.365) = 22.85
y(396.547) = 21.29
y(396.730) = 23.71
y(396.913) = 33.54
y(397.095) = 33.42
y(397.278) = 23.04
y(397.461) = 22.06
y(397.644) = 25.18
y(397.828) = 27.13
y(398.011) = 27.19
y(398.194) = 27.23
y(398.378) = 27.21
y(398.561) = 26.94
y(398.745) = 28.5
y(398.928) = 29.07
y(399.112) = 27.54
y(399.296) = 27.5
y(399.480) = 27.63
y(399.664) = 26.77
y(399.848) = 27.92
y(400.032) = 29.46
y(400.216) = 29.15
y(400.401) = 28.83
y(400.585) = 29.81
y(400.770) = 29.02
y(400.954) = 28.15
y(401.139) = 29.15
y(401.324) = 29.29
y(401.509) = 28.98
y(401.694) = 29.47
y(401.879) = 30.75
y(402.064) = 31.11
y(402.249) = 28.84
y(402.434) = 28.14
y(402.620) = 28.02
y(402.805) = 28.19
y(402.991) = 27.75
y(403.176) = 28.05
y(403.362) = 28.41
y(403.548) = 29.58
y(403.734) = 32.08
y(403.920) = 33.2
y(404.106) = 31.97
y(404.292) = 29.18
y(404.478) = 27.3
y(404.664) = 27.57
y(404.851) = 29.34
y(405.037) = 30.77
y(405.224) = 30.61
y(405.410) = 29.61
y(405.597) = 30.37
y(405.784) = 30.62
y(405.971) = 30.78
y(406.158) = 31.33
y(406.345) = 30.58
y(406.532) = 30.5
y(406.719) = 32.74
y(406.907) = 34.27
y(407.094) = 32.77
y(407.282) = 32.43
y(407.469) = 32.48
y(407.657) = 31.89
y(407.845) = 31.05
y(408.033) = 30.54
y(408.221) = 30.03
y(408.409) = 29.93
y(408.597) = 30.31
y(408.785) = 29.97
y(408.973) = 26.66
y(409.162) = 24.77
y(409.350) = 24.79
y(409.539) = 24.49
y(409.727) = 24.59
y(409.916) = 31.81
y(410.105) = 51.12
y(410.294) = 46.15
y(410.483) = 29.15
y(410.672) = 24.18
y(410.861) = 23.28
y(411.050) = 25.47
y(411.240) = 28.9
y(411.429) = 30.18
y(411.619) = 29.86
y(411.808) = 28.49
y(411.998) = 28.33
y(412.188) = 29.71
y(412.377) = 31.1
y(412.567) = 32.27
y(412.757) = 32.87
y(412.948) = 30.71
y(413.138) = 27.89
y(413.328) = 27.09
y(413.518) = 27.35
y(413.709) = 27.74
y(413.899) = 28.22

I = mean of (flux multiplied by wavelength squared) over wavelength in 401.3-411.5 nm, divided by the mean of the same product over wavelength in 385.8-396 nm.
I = 1.12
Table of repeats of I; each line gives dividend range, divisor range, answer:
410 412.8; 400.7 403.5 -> 1.14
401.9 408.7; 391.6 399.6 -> 1.16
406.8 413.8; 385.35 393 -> 1.13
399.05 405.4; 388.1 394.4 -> 1.09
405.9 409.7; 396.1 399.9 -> 1.18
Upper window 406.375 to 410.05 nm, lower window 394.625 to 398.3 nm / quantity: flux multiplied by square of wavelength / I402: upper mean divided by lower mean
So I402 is 1.18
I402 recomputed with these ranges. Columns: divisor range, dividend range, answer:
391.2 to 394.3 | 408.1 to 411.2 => 1.16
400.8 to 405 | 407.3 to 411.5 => 1.06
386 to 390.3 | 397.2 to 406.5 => 1.04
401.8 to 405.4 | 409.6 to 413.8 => 1.07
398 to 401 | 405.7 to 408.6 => 1.16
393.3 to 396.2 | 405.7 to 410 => 1.13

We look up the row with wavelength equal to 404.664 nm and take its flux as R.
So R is 27.57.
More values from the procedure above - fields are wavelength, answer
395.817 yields 29.51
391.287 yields 30.92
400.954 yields 28.15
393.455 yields 24.41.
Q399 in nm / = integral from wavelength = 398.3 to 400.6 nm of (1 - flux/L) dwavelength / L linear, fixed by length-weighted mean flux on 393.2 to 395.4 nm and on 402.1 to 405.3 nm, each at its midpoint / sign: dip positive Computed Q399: 0.06 nm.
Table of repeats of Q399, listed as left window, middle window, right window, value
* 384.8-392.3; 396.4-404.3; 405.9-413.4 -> 0.50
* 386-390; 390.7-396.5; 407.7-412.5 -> 0.31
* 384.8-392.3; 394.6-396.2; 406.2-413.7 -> 0.09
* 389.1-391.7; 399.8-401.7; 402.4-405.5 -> 0.01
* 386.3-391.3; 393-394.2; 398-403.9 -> 0.11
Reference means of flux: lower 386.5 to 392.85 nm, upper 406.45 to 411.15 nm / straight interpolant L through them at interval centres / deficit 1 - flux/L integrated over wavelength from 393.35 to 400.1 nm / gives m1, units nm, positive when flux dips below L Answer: 0.51 nm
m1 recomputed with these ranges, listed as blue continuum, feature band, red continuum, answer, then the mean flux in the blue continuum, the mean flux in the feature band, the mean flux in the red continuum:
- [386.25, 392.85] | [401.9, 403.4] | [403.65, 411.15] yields 0.08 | 29.5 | 28.7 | 30.5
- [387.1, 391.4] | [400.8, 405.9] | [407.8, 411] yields 0.04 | 28.9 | 29.5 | 30.1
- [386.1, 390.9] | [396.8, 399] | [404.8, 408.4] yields 0.21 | 29.6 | 27.5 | 31.2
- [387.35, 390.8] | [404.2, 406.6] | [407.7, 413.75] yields -0.04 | 28.4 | 29.9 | 29.7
